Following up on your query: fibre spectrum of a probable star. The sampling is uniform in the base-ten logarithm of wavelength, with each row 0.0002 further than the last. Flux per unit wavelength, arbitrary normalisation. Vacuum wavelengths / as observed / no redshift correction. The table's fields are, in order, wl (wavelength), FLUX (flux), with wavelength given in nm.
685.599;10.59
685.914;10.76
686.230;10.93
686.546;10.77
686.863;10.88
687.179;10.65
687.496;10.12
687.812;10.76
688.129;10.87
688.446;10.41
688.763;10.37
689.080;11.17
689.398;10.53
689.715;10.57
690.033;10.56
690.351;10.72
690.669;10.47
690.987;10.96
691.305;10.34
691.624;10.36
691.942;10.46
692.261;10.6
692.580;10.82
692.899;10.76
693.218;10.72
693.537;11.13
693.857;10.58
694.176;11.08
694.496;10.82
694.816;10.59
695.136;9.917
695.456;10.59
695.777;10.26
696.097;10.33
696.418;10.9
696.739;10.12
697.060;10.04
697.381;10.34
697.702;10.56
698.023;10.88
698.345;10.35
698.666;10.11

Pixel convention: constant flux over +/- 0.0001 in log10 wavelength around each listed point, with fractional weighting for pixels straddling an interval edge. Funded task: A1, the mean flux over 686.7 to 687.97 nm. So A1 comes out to 10.6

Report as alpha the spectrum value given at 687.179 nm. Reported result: 10.65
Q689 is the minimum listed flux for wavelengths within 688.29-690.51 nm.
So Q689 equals 10.37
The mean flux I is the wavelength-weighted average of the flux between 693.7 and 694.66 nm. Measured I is 10.8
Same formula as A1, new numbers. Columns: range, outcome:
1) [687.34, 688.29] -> 10.6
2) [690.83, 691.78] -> 10.5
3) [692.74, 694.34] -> 10.9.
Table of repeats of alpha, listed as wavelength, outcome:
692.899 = 10.76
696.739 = 10.12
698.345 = 10.35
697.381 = 10.34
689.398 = 10.53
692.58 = 10.82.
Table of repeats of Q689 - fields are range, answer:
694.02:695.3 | 9.917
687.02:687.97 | 10.12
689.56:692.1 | 10.34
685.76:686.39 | 10.76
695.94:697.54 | 10.04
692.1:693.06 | 10.6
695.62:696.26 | 10.26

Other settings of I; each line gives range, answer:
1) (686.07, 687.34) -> 10.8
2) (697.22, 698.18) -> 10.6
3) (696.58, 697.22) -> 10.1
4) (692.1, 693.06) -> 10.7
